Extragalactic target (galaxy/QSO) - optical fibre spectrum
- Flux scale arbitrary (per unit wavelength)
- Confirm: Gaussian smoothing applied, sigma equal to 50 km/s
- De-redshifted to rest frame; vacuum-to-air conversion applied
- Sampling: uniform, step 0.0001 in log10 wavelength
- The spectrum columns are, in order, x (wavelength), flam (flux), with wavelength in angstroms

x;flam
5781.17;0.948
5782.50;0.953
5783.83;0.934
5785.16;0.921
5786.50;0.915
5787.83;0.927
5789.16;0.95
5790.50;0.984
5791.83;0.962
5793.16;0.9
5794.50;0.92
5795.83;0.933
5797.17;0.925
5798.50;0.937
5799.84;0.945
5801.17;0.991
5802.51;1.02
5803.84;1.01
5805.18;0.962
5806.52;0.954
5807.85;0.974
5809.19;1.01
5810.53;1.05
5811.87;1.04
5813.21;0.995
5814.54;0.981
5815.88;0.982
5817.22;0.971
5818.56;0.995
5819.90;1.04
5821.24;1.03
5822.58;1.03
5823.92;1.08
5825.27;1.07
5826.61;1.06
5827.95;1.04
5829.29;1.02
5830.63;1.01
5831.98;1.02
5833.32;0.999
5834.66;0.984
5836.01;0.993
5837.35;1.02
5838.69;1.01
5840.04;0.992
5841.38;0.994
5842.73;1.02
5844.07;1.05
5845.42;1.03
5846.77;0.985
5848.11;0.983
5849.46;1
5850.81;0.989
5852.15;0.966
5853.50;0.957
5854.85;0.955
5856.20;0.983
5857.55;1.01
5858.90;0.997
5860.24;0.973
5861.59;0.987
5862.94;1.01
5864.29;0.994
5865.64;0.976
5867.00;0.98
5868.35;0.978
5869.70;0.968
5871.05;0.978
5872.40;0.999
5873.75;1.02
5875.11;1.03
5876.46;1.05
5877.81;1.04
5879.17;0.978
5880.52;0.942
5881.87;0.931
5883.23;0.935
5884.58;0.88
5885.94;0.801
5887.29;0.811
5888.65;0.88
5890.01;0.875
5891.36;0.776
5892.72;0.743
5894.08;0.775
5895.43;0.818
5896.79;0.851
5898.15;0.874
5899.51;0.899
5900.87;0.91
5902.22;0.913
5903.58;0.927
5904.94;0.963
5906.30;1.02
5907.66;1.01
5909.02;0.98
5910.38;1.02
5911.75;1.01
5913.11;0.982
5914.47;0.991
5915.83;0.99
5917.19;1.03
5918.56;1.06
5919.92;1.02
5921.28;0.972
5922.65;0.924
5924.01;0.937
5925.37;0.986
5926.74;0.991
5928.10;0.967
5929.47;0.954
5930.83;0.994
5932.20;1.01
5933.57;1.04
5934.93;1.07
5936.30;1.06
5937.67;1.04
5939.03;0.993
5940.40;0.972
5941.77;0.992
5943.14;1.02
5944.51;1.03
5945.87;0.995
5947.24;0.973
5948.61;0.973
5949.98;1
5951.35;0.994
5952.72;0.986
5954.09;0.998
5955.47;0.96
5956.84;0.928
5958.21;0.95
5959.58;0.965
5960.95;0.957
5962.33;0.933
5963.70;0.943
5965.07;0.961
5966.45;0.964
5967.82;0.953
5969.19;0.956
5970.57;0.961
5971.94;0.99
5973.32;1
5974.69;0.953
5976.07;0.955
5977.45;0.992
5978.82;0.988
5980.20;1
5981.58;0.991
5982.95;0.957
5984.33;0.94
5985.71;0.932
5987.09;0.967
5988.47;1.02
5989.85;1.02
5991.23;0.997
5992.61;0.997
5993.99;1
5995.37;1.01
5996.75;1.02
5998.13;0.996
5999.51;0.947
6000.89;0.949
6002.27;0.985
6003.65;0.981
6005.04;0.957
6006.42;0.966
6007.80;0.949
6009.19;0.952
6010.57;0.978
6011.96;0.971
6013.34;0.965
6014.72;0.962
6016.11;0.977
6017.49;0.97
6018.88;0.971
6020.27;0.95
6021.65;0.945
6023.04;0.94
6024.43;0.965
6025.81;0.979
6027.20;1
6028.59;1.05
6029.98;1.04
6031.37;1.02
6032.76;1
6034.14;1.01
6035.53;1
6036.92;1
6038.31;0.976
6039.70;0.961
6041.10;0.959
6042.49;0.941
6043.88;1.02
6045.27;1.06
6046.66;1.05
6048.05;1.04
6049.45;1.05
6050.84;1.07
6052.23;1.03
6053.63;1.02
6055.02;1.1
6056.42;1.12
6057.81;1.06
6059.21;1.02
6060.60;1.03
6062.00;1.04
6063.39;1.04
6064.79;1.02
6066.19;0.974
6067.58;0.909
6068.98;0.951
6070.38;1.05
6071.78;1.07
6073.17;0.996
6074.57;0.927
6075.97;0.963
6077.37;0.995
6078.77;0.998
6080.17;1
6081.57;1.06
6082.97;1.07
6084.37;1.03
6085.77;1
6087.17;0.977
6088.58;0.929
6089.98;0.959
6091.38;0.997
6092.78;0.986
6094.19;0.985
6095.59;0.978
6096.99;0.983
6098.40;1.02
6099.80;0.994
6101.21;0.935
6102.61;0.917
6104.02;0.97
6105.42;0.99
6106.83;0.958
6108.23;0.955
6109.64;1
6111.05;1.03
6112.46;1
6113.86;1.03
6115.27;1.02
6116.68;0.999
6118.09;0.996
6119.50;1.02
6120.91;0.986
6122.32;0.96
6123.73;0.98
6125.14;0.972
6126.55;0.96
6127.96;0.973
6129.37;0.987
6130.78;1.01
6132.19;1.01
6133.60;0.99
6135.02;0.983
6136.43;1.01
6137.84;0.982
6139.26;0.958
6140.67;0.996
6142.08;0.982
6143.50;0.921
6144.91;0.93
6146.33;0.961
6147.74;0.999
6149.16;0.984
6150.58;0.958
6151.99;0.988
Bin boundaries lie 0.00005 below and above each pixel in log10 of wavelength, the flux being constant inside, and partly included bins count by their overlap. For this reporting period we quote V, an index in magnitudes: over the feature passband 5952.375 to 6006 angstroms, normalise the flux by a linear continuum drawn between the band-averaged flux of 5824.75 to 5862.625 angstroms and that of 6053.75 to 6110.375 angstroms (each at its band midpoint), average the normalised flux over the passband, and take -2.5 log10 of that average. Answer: 0.03 mag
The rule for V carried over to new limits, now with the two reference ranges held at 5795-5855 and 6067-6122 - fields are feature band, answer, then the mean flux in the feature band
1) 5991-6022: 0.022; 0.974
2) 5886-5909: 0.138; 0.879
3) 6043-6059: -0.066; 1.05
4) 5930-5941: -0.028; 1.02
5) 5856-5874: 0.010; 0.989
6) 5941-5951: -0.002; 0.998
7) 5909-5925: 0.004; 0.993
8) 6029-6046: -0.008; 1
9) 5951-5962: 0.034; 0.965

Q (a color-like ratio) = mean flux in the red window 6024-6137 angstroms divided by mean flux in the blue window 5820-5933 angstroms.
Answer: 1.03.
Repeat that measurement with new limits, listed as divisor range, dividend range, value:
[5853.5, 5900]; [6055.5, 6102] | 1.07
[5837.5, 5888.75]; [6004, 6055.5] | 1.02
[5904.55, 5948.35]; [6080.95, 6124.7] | 0.99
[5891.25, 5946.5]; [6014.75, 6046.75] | 1.02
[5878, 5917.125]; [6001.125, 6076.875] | 1.09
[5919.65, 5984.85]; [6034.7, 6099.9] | 1.03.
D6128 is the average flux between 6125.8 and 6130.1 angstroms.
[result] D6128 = 0.974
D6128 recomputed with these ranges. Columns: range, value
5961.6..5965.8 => 0.944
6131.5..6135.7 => 0.993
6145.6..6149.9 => 0.979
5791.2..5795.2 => 0.928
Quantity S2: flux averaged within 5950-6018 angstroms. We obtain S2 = 0.973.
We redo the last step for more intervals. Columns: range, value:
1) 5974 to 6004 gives 0.982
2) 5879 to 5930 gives 0.929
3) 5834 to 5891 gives 0.973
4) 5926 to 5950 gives 1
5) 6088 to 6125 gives 0.984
